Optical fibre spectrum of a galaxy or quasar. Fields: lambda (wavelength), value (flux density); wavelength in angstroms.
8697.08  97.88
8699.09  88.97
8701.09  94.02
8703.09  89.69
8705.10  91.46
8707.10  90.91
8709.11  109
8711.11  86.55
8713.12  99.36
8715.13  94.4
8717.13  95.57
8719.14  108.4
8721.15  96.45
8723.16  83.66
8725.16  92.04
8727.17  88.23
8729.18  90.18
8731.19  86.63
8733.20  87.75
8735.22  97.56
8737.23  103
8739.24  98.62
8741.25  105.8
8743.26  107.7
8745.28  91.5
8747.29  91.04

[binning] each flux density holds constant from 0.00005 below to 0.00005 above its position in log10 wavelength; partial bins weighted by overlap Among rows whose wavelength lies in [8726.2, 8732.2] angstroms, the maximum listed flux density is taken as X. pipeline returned 90.18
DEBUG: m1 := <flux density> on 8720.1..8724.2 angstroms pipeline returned 90.4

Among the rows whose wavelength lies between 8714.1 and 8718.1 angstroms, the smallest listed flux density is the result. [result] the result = 94.4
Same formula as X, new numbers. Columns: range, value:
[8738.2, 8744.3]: 107.7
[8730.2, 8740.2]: 103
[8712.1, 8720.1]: 108.4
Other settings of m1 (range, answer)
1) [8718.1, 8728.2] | 93.8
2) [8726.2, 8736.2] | 90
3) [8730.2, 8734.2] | 87.2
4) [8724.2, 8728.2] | 90.1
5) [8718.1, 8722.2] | 102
